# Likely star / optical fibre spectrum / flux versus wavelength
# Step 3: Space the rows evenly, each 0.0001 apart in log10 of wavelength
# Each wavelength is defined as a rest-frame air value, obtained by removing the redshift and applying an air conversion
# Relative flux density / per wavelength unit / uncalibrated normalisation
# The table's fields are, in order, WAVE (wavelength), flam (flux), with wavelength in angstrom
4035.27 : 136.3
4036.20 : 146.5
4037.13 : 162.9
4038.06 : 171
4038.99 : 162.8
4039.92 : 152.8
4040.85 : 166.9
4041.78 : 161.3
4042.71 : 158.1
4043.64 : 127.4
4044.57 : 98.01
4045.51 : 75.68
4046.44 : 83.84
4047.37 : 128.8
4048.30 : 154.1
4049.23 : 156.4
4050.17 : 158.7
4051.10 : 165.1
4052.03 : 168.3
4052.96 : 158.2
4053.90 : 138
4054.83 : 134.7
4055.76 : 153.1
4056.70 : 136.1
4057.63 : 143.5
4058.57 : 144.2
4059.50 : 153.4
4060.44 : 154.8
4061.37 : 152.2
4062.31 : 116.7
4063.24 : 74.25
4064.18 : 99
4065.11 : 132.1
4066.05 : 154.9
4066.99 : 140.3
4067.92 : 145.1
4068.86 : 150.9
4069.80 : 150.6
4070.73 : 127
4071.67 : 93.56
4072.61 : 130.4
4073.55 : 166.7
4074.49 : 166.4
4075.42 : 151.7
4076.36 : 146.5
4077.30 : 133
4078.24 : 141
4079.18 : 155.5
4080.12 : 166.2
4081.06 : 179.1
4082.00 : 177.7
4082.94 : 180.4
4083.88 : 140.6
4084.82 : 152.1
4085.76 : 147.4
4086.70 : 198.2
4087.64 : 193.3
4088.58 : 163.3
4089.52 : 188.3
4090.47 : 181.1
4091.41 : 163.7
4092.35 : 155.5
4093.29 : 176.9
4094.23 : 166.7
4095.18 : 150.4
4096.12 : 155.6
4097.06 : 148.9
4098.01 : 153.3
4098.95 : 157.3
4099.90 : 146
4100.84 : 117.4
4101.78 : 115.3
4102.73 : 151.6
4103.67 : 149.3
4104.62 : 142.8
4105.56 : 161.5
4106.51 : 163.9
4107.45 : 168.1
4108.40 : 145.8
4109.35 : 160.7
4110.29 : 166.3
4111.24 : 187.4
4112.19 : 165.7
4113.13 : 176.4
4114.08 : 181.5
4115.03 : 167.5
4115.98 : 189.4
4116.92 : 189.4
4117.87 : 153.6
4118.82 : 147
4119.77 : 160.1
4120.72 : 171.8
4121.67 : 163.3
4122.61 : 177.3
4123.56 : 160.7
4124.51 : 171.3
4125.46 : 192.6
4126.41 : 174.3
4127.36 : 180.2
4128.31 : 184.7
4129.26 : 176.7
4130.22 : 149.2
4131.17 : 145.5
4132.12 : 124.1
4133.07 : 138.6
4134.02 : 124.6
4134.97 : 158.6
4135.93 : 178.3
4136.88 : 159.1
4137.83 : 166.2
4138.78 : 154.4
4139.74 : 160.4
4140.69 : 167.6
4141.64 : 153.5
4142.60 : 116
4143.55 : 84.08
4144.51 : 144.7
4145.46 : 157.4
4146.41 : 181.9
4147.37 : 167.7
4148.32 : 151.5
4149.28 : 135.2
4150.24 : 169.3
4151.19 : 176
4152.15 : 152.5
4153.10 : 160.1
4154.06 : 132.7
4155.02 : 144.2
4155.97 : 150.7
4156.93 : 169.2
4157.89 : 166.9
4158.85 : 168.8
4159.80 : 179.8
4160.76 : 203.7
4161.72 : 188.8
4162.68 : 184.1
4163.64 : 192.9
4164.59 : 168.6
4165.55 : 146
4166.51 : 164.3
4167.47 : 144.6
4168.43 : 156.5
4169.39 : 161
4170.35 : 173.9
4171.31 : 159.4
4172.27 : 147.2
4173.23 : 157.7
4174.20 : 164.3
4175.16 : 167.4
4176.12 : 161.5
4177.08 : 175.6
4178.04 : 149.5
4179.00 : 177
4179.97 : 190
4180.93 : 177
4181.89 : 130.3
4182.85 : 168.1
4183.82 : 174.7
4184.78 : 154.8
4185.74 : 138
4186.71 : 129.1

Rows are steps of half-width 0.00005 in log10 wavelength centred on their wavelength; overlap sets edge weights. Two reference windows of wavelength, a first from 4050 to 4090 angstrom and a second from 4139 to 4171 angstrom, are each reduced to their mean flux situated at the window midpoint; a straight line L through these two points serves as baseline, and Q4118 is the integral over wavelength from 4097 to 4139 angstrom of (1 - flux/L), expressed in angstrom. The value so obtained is -1.4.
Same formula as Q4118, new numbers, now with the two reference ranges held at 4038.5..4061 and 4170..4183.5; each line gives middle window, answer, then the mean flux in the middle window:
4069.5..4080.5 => 0.27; 144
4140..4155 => 0.88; 150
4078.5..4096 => -2.19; 168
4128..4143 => 0.37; 153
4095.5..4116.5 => -0.73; 158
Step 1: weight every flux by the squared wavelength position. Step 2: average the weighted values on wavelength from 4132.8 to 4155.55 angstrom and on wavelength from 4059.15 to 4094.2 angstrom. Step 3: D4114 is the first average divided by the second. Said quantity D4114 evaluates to 1.0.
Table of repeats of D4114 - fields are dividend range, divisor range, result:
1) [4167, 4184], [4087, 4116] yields 1.05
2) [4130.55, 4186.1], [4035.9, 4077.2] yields 1.18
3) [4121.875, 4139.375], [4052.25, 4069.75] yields 1.21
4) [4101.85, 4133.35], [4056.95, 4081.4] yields 1.19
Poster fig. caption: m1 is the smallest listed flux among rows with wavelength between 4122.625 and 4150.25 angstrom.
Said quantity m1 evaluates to 84.08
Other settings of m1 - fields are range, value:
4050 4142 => 74.25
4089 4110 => 115.3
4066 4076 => 93.56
